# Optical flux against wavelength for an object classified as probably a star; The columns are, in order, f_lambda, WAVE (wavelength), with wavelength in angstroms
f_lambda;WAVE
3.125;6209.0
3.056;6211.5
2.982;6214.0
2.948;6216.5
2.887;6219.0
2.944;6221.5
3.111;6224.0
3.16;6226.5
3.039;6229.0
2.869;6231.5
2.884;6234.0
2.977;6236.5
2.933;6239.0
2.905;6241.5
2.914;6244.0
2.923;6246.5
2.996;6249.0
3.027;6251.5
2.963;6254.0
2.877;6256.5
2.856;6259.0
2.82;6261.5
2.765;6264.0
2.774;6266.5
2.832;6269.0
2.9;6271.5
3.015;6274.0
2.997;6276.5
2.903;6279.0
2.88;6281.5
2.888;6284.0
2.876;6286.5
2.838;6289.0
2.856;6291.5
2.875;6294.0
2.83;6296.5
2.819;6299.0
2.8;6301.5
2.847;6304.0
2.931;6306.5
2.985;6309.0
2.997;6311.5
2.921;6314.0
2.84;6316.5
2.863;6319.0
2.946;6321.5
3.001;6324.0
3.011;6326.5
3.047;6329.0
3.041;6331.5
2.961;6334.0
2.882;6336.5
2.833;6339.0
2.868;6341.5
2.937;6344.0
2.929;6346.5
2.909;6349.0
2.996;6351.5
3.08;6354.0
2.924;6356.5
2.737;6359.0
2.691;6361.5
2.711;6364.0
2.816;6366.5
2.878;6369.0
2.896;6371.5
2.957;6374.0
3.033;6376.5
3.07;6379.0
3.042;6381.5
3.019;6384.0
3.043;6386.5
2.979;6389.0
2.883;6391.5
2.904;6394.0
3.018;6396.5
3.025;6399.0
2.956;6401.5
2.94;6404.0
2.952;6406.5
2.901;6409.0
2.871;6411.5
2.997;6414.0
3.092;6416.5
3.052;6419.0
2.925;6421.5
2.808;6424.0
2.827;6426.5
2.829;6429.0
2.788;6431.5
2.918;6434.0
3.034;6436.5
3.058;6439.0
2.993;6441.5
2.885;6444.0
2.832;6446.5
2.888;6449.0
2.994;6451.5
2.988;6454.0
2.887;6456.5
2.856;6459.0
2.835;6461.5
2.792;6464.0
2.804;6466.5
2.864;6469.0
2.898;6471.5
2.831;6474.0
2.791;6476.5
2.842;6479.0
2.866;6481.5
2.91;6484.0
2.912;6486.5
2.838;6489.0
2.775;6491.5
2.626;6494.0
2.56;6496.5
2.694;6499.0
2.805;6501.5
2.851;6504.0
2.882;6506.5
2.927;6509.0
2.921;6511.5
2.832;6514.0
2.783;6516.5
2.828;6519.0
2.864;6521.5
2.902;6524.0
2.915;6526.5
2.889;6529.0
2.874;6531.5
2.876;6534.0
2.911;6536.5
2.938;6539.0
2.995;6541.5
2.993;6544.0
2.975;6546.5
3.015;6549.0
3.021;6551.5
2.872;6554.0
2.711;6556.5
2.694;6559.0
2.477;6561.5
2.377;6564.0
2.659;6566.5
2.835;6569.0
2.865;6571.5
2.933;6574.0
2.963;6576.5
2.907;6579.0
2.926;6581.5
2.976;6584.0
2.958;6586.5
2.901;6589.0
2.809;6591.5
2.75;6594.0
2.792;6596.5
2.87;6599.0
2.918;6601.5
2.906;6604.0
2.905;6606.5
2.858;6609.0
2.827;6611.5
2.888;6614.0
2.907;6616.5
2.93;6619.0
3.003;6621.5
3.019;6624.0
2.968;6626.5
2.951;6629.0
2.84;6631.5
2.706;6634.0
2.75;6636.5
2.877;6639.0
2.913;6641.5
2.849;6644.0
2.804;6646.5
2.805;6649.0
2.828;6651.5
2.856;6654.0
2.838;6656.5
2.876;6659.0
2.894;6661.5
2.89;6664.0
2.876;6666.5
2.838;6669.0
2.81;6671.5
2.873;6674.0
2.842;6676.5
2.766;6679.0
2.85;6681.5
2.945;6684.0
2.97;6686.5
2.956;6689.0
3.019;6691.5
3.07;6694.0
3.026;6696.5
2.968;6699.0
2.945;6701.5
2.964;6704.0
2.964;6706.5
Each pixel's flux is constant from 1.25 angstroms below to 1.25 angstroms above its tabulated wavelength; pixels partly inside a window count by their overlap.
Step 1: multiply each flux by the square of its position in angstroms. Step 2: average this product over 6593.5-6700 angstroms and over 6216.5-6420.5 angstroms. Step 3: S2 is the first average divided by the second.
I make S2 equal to 1.09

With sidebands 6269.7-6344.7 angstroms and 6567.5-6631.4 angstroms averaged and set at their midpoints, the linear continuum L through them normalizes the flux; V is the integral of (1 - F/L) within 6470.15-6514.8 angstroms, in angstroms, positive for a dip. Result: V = 1.3 angstroms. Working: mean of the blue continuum 2.91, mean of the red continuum 2.9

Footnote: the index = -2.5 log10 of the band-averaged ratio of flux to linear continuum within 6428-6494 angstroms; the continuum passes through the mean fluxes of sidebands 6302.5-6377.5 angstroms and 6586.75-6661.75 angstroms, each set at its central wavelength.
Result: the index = 0.007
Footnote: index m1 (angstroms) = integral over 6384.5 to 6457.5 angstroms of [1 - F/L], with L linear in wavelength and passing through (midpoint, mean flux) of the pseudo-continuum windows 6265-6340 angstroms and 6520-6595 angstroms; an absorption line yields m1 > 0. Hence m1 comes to -1.4 angstroms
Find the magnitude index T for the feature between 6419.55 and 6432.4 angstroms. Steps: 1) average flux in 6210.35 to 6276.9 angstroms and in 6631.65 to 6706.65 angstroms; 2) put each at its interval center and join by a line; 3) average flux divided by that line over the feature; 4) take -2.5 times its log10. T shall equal 0.03 mag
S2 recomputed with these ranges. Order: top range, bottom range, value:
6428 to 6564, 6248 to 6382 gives 1.04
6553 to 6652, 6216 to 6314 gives 1.08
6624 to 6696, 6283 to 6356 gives 1.10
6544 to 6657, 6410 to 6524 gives 1.04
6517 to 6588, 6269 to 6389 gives 1.05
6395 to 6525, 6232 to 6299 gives 1.06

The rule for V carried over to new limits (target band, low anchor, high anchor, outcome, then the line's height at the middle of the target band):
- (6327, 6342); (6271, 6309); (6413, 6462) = -0.25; 2.9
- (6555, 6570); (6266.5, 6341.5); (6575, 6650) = 1.36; 2.89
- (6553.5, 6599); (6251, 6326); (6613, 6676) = 1.17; 2.87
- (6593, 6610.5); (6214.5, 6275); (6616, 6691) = 0.15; 2.88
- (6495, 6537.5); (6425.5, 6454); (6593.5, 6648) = 0.87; 2.9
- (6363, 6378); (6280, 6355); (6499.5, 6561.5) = 0.09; 2.91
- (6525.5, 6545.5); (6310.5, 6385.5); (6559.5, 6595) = -0.67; 2.83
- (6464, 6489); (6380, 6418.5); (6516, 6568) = 0.41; 2.9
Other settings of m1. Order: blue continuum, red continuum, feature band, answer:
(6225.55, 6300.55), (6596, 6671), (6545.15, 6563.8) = 0.52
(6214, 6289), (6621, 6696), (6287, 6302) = 0.42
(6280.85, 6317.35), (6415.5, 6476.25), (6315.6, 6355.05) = -0.85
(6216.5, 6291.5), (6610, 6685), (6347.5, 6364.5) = 0.21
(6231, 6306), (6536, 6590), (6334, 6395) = -0.84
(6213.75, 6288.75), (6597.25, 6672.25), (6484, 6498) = 0.66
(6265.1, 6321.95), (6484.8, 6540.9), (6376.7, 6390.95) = -0.78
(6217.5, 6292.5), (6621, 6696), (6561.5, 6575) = 0.86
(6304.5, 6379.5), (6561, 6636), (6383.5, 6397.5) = -0.30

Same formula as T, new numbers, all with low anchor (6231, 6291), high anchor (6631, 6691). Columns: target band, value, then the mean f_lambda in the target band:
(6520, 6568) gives 0.01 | 2.84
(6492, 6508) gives 0.05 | 2.74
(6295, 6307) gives 0.02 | 2.84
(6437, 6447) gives -0.03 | 2.96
